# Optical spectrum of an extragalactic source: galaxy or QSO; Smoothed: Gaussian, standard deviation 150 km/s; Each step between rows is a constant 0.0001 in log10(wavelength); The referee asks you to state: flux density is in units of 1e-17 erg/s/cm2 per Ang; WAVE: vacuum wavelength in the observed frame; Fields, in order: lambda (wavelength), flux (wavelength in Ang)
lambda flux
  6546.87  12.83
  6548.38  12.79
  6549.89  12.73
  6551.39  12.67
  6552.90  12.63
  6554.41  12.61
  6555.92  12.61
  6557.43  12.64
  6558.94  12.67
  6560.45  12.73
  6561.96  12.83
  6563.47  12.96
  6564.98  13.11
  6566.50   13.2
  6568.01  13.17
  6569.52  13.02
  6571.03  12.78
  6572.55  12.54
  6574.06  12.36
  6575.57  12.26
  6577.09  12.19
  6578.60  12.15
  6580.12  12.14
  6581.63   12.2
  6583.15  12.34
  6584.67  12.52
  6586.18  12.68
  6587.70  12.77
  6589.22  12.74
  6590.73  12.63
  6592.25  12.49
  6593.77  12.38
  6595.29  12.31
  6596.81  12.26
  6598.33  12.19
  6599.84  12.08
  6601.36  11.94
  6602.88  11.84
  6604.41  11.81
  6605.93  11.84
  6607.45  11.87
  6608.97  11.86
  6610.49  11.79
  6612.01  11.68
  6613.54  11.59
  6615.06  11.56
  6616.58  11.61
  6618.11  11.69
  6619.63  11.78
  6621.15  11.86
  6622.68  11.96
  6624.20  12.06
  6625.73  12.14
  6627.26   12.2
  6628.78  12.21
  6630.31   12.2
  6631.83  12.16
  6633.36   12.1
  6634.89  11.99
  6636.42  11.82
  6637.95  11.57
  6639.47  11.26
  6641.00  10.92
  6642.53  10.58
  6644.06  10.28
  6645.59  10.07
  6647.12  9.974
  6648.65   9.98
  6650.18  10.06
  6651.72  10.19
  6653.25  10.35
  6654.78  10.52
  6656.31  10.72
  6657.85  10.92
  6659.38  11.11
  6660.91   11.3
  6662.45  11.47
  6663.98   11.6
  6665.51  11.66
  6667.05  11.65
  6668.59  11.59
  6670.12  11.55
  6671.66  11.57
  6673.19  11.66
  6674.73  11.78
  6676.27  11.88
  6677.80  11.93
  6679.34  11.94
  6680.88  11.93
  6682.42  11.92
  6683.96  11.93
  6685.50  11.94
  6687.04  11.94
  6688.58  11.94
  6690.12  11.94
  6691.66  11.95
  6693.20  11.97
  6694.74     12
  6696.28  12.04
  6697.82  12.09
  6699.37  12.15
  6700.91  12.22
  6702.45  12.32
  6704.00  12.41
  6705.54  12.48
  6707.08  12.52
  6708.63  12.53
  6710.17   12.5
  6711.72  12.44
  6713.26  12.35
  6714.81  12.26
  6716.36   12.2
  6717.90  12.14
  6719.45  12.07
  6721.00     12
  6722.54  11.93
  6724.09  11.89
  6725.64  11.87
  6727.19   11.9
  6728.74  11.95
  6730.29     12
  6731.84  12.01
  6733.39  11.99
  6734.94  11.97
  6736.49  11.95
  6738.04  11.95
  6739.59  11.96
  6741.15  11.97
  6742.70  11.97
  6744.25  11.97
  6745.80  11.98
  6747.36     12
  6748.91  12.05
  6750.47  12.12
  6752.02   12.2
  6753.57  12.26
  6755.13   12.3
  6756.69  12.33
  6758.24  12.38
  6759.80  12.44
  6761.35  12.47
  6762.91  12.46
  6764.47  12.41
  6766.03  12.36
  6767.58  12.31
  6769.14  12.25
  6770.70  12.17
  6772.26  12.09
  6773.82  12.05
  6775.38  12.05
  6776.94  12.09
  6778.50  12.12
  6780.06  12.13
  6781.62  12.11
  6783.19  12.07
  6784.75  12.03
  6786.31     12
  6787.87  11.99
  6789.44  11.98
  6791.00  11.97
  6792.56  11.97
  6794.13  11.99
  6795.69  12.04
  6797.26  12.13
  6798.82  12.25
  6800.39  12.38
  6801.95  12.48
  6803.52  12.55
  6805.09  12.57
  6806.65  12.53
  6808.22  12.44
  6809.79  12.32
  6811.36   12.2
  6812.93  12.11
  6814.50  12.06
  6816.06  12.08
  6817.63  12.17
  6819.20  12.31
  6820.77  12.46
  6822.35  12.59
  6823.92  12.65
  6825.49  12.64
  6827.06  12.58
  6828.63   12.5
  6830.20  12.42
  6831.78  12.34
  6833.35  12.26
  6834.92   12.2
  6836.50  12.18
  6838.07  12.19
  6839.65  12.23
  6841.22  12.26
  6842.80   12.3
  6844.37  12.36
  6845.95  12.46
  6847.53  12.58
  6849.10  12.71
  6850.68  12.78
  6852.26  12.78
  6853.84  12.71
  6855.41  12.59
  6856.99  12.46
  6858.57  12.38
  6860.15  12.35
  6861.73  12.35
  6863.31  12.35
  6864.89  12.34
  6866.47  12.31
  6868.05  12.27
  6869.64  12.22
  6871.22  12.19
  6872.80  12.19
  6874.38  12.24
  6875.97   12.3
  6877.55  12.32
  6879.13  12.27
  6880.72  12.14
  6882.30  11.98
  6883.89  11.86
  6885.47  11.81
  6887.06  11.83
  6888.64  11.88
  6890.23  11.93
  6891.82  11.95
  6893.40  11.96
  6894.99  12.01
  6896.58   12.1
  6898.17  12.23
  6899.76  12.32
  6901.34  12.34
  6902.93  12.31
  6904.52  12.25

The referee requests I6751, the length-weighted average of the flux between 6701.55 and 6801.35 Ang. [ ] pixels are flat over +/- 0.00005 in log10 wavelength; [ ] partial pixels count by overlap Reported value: 12.1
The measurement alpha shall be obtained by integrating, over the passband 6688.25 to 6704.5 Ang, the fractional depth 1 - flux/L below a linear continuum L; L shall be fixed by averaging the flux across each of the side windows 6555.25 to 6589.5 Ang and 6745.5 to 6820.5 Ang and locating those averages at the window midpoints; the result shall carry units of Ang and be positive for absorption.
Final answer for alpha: 0.4 Ang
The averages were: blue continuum 12.6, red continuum 12.2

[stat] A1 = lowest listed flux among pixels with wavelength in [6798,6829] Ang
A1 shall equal 12.06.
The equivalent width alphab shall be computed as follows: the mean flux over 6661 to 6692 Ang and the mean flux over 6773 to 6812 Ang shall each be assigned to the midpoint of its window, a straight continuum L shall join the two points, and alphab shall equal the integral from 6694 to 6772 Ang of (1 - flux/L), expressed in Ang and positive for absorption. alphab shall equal -1.3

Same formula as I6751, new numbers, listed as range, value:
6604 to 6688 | 11.5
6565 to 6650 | 12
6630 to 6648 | 11.2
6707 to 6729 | 12.2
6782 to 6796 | 12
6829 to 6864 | 12.4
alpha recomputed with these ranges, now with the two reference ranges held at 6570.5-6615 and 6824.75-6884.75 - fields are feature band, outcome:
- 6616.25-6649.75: 2.1 Ang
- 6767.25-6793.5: 0.5 Ang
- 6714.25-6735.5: 0.5 Ang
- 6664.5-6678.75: 0.6 Ang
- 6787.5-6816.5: 0.3 Ang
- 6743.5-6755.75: 0.2 Ang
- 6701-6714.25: -0.2 Ang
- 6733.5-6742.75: 0.2 Ang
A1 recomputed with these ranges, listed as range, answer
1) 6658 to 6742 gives 11.11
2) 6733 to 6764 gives 11.95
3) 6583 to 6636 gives 11.56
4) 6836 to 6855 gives 12.18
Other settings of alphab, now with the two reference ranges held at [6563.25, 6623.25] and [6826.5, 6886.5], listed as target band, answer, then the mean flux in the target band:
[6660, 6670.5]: 0.6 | 11.5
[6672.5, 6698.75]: 0.7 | 11.9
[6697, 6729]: 0.2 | 12.2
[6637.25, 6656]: 2.7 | 10.5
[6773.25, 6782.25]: 0.2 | 12.1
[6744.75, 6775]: 0.2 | 12.2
